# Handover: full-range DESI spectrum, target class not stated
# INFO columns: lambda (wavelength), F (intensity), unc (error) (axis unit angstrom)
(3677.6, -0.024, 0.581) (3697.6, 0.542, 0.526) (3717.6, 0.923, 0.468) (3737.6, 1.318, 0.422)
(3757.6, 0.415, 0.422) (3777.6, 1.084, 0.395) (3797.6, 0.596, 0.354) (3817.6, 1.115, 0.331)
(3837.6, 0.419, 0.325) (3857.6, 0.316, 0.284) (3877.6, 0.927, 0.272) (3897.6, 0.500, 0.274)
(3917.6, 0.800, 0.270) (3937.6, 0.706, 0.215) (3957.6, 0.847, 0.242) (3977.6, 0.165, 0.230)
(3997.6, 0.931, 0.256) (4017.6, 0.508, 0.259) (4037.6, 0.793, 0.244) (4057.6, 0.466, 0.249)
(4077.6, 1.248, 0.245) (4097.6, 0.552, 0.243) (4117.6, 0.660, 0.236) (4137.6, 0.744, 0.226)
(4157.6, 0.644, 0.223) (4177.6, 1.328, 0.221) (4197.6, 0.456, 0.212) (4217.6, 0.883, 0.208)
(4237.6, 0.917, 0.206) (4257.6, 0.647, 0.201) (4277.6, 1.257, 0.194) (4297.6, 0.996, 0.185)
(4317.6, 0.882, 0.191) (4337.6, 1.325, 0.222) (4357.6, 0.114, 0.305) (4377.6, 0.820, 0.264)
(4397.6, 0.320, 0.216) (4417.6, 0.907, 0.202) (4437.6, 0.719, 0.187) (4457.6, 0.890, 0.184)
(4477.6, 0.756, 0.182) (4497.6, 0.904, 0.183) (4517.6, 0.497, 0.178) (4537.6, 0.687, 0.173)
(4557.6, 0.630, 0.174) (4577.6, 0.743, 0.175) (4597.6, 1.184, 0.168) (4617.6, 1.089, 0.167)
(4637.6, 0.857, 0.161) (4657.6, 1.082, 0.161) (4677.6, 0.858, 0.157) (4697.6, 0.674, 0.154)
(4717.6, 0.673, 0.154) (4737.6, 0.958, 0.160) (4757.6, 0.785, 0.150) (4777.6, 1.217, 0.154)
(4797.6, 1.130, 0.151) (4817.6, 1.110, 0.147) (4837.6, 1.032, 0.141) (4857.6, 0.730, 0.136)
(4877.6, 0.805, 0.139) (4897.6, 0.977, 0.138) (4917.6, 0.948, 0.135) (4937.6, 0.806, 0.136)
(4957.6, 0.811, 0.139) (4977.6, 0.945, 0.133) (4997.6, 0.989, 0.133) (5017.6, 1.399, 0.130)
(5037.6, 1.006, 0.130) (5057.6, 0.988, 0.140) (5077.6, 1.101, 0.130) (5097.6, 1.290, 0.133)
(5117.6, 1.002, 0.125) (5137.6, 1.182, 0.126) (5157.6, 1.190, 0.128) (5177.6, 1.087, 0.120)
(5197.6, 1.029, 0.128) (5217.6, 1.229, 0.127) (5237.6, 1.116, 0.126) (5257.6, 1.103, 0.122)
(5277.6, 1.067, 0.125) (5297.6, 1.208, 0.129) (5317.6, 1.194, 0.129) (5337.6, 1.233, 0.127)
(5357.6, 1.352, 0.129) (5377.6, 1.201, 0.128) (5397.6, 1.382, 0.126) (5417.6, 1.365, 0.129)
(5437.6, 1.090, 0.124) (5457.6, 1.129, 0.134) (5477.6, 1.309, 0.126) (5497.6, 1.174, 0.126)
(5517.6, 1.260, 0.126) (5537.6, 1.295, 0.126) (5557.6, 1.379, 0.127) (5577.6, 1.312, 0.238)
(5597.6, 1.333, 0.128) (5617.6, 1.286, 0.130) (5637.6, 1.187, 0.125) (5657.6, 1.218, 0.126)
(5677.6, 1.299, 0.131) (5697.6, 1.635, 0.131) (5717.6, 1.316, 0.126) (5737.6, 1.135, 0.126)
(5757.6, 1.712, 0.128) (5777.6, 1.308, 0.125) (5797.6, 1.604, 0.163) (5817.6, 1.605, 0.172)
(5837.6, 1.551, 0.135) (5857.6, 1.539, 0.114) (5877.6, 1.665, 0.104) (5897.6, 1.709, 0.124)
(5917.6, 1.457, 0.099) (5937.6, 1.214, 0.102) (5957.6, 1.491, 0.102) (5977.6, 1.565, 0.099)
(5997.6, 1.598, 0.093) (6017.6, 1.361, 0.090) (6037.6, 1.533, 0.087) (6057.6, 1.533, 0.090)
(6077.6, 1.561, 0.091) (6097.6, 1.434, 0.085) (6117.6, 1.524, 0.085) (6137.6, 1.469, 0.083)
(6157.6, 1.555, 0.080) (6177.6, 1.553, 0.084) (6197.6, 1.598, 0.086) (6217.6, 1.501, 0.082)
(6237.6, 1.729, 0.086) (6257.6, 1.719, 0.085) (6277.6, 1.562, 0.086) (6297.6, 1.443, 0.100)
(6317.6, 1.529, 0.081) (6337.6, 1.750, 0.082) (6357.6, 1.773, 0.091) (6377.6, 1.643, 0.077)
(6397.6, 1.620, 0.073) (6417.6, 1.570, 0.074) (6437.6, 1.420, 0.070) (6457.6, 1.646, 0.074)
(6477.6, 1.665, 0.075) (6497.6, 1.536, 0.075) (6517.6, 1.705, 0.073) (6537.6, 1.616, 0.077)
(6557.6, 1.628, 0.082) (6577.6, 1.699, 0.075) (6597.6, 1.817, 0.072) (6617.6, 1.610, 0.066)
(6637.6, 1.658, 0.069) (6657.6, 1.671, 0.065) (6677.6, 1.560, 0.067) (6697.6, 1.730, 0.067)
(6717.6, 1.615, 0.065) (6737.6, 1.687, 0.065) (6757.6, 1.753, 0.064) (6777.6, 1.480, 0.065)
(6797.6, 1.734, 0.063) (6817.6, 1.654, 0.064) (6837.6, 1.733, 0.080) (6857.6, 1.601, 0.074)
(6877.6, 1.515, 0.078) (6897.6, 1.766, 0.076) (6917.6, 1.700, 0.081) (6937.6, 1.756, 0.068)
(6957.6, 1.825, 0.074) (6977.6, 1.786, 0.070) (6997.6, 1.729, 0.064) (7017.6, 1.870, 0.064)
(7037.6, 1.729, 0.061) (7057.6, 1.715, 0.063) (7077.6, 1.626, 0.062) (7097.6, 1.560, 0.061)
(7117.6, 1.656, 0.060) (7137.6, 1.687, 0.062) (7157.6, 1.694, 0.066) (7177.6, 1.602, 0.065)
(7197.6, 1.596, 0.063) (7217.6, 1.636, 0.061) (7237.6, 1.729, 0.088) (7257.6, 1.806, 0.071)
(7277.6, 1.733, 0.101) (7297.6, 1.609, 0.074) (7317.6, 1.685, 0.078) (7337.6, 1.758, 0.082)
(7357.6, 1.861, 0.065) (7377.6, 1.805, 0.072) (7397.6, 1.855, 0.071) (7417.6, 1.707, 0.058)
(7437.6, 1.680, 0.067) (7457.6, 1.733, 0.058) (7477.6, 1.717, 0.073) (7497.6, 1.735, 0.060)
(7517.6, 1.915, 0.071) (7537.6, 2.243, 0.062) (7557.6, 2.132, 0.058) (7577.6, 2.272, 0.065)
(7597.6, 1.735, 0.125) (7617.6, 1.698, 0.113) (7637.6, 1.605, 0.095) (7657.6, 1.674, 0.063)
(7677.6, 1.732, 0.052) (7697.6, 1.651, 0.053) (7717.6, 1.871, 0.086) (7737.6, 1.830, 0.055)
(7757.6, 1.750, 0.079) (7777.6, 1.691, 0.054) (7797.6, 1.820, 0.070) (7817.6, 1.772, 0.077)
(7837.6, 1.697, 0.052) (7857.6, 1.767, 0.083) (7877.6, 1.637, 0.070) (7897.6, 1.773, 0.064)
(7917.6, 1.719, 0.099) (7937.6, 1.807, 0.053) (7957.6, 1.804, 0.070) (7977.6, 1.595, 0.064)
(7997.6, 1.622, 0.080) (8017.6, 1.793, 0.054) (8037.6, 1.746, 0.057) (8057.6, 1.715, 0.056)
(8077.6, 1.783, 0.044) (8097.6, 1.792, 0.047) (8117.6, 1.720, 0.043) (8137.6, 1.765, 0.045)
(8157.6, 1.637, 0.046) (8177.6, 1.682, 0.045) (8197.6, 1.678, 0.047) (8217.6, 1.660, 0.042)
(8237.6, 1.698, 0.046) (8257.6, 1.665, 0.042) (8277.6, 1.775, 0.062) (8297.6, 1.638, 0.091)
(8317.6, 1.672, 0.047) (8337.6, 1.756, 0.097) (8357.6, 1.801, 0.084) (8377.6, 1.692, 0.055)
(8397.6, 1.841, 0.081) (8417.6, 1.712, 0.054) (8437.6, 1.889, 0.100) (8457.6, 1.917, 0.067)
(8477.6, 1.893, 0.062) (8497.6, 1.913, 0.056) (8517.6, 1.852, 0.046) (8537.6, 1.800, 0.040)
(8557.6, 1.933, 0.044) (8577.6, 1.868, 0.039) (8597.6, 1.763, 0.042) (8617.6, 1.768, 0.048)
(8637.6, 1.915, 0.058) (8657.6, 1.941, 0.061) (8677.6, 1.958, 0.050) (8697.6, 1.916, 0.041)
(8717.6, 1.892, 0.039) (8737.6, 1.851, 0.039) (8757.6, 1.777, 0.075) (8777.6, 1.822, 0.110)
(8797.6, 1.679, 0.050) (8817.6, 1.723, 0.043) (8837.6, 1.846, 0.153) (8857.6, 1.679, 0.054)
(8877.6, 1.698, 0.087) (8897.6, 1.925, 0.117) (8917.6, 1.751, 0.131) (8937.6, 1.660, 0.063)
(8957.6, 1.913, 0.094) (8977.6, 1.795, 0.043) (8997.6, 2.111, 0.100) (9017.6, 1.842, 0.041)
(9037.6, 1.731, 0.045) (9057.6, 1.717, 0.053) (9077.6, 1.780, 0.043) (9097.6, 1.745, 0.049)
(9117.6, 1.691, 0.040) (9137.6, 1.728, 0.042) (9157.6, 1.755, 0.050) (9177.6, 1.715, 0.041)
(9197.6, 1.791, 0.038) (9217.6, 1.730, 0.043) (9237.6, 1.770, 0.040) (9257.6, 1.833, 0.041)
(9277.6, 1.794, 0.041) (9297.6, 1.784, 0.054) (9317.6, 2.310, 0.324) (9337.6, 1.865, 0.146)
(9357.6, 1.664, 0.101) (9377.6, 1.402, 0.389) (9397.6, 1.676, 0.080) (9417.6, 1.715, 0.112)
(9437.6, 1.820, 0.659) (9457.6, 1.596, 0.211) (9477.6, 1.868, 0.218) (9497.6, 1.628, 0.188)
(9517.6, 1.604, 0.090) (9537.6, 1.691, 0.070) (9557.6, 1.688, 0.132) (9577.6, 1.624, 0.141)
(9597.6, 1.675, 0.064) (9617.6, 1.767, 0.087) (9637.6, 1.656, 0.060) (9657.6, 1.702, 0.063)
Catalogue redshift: 0.15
